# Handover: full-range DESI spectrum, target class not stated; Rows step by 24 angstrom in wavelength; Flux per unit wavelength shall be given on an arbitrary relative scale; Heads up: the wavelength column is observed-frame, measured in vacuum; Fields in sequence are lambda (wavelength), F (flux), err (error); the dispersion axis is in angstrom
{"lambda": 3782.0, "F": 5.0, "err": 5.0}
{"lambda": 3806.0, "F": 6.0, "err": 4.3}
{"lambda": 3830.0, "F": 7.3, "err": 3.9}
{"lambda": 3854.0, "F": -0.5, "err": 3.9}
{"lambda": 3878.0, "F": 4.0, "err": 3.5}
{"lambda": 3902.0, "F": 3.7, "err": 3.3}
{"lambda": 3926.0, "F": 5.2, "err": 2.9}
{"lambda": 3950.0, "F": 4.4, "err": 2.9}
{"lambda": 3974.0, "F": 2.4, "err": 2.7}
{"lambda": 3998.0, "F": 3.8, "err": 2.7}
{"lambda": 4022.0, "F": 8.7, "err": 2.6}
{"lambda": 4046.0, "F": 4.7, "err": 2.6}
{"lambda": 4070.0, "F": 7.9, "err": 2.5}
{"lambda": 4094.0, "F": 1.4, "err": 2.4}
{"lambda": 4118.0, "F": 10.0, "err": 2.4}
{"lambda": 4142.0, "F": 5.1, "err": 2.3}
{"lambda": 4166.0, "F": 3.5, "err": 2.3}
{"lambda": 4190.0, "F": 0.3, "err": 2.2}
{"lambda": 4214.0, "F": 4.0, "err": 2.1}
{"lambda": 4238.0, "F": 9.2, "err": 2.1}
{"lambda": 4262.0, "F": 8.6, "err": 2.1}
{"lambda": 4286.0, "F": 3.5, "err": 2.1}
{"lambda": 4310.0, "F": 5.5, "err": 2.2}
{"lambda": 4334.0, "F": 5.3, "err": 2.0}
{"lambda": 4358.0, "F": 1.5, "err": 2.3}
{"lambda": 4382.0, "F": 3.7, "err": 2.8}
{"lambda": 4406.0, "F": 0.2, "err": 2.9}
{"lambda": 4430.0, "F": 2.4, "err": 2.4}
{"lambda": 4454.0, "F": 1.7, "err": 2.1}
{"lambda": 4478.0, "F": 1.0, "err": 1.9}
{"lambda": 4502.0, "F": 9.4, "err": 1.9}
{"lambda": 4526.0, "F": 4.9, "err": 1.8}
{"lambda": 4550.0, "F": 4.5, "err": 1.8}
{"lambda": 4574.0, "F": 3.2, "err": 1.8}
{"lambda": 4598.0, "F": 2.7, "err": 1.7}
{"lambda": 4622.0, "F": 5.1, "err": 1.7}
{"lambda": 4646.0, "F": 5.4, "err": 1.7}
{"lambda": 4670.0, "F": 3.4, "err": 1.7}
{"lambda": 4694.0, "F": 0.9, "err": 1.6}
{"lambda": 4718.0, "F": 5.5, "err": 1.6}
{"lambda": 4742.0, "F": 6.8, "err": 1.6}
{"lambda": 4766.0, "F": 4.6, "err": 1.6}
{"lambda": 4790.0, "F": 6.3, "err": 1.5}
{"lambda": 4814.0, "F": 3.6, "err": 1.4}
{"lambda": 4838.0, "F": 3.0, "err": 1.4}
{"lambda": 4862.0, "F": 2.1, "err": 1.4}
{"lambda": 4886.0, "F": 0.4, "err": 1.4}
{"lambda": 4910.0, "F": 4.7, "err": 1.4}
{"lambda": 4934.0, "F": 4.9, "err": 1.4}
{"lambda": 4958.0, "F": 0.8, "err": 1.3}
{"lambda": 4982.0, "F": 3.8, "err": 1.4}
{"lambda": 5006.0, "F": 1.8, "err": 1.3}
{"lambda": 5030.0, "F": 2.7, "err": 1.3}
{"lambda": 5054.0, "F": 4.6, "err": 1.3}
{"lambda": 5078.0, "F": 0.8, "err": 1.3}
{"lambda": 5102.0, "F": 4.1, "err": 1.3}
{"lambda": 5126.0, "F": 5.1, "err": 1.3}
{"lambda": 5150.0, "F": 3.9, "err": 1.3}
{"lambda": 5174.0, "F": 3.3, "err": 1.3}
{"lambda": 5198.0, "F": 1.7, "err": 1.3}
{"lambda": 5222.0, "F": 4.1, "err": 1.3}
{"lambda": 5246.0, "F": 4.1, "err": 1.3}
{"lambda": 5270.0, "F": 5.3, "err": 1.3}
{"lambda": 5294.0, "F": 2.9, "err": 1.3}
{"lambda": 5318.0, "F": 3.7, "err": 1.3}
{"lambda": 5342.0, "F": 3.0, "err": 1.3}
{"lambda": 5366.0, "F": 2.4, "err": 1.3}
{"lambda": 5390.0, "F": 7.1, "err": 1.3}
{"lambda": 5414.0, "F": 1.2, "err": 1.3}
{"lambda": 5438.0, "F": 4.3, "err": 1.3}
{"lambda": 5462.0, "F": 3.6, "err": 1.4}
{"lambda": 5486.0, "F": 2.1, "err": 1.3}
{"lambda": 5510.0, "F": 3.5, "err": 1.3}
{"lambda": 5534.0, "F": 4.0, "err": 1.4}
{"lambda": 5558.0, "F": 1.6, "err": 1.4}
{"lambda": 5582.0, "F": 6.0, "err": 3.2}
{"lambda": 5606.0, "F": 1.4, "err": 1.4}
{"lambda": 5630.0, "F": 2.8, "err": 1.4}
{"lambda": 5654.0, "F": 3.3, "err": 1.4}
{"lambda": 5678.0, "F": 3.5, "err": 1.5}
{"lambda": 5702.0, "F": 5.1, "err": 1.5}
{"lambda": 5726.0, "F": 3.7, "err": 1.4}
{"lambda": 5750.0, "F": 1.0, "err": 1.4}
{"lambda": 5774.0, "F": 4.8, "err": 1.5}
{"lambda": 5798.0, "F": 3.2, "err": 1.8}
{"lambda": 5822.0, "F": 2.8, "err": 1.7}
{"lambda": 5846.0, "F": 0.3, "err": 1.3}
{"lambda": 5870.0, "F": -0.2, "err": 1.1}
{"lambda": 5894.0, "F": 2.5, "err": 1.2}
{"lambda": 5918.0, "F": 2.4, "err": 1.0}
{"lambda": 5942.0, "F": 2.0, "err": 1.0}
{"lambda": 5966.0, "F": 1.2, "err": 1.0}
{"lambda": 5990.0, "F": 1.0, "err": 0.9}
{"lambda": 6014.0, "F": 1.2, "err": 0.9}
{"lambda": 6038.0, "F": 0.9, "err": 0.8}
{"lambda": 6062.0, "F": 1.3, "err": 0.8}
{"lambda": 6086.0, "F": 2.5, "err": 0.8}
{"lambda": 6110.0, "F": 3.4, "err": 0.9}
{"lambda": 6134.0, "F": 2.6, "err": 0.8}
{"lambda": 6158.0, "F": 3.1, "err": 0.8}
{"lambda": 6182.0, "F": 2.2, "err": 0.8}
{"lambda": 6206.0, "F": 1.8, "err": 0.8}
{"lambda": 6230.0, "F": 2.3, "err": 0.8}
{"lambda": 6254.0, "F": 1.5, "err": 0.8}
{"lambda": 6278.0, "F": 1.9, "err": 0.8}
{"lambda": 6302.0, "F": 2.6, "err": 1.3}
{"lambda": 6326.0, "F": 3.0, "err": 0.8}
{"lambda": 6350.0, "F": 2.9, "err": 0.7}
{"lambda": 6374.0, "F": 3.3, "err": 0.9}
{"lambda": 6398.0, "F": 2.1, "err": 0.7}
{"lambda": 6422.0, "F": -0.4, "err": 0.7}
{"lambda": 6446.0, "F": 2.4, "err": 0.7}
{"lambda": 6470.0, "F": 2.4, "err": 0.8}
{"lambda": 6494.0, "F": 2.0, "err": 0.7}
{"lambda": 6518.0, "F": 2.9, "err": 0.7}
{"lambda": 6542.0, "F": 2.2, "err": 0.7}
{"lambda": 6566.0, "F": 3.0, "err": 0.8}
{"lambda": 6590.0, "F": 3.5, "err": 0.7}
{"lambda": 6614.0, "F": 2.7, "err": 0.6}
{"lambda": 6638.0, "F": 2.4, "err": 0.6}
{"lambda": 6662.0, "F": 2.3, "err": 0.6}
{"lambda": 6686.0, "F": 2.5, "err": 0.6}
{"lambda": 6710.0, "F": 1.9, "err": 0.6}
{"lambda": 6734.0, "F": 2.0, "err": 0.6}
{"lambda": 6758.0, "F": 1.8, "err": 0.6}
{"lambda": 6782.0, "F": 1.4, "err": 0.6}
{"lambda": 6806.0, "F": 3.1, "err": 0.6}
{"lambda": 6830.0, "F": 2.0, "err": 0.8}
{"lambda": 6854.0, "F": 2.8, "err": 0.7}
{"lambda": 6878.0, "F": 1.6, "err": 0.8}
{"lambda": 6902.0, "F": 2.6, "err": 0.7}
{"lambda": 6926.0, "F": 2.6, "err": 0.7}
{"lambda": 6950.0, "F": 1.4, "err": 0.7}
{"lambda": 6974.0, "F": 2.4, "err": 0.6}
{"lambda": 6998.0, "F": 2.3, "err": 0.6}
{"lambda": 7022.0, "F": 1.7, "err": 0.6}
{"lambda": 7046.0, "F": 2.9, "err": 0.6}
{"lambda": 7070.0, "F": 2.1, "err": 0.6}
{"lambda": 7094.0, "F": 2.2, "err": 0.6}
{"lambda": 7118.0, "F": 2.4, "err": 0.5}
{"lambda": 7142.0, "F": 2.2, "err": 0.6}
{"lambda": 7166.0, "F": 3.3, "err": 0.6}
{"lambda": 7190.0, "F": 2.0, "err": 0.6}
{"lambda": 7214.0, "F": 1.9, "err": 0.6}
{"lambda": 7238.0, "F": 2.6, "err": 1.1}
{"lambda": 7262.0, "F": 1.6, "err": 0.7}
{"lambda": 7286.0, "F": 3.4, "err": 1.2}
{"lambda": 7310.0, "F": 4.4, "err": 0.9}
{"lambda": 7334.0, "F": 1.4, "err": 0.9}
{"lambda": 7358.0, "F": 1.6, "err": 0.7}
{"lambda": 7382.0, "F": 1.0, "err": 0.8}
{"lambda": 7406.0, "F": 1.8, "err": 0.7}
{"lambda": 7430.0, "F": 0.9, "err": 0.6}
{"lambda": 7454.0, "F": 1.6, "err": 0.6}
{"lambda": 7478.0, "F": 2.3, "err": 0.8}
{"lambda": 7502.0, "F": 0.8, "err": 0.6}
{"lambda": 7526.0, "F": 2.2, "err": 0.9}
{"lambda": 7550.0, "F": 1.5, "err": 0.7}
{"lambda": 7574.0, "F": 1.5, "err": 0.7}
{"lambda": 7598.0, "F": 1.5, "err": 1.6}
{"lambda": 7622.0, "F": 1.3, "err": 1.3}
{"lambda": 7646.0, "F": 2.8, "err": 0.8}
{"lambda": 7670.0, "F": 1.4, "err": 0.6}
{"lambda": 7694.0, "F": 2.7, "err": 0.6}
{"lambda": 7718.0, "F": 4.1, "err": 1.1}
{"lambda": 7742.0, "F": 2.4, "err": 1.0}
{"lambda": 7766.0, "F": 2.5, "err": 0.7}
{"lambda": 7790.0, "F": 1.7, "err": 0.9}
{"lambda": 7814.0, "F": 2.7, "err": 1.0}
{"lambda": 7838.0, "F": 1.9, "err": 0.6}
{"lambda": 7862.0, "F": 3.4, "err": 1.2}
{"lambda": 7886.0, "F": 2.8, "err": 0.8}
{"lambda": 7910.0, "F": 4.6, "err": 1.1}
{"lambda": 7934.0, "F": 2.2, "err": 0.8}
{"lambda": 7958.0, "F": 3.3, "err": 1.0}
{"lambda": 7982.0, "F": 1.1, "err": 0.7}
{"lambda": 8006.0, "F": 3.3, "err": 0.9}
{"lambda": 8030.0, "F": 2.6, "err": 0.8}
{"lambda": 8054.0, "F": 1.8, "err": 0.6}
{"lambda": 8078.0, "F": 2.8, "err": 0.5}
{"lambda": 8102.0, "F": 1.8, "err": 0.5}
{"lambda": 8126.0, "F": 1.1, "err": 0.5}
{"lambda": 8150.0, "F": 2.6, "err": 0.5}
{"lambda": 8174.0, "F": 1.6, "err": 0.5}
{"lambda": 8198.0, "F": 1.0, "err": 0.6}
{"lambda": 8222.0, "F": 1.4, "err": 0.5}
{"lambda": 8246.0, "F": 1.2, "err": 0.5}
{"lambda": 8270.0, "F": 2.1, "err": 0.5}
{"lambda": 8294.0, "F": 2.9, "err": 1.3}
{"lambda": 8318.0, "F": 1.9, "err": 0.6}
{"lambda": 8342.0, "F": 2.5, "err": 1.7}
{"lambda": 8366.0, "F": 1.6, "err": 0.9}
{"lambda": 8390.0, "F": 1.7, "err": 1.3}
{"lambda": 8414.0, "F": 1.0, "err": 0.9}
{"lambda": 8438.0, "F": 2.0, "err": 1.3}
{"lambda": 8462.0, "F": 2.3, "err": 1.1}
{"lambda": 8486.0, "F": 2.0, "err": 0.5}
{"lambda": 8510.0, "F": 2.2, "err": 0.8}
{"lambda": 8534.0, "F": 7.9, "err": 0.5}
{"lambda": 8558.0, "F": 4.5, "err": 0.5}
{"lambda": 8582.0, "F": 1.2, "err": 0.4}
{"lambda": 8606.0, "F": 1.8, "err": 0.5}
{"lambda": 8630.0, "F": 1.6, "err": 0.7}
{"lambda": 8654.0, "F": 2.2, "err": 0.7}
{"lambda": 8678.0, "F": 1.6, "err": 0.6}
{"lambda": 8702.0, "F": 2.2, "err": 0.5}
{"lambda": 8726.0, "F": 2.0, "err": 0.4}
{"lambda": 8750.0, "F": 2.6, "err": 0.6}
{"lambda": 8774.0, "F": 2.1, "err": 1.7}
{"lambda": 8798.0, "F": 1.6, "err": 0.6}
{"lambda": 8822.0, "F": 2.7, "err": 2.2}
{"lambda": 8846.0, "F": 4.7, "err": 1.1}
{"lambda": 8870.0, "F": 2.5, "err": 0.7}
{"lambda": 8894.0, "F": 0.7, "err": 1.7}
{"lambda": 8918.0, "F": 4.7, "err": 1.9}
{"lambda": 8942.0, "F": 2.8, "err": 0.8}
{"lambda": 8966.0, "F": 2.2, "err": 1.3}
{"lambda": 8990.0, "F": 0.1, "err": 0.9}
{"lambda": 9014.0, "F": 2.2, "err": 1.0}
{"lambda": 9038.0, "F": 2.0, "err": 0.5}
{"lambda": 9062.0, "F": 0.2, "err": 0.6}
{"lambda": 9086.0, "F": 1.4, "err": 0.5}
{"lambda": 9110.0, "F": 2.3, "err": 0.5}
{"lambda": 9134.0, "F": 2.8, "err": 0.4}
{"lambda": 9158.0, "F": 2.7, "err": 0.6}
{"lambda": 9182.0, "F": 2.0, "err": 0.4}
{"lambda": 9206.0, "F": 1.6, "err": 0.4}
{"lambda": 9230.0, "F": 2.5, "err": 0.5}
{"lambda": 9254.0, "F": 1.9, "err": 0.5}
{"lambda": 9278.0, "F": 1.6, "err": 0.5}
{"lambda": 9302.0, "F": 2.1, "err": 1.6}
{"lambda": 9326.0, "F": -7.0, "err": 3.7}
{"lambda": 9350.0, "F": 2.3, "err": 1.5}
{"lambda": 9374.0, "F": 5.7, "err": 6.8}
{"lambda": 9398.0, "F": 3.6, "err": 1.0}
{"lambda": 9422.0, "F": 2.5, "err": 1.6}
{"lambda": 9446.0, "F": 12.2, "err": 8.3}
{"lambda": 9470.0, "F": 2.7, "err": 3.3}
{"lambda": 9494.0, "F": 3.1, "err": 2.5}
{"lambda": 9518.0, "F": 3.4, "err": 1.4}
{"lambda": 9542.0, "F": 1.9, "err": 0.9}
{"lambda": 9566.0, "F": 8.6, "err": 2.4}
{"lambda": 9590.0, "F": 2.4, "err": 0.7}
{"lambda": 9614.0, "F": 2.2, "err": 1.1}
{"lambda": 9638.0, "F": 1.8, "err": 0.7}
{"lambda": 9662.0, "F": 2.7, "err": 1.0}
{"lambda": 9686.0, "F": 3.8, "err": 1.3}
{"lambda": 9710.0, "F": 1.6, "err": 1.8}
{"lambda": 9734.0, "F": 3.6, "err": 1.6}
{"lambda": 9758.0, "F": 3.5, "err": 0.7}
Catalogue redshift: 1.29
